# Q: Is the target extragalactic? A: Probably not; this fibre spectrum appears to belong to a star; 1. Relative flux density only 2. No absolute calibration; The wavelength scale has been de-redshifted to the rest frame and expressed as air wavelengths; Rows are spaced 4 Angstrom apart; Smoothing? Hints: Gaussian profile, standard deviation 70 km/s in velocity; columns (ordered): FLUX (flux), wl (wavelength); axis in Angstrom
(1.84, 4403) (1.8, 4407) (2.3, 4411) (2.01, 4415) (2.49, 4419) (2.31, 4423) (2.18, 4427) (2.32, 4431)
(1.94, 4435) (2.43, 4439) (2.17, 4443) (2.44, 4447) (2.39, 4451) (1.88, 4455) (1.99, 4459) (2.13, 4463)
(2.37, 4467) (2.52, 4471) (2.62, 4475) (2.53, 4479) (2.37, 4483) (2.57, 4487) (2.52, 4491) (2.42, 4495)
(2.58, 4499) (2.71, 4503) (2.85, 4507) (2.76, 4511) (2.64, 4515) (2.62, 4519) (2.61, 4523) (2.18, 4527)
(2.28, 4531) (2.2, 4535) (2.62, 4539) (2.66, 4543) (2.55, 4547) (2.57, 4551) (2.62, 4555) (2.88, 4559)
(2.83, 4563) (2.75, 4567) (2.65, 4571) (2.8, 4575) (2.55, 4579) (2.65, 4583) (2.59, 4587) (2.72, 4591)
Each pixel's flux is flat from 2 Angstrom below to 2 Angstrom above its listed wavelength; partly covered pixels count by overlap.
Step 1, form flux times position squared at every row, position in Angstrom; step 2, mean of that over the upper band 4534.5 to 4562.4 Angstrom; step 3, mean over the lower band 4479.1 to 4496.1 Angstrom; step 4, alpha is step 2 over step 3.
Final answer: 1.09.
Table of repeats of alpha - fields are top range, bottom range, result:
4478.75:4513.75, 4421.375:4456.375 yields 1.19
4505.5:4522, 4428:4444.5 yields 1.27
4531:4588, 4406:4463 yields 1.27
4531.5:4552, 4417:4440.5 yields 1.16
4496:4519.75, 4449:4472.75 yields 1.24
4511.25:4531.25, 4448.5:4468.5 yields 1.20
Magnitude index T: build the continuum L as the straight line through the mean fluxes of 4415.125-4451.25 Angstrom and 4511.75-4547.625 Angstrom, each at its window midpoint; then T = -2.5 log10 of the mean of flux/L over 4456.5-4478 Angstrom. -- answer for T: 0.014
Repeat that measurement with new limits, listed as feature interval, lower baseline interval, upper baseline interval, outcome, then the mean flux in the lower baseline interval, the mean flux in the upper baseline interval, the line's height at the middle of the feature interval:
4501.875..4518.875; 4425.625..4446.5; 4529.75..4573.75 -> -0.11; 2.23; 2.61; 2.47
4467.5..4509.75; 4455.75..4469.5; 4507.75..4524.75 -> -0.07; 2.15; 2.67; 2.4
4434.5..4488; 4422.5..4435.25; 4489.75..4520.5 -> 0.03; 2.21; 2.64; 2.39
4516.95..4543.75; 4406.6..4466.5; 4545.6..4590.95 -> 0.04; 2.2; 2.68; 2.54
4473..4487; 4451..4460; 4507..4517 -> -0.08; 2.03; 2.73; 2.33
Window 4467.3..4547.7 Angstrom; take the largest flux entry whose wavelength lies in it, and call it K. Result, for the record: 2.85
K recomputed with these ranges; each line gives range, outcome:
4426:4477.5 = 2.62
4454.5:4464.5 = 2.13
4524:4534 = 2.28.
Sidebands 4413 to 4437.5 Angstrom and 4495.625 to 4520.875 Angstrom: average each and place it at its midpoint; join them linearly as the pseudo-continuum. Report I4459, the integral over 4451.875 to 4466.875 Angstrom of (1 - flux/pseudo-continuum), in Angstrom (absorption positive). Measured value 2.1 Angstrom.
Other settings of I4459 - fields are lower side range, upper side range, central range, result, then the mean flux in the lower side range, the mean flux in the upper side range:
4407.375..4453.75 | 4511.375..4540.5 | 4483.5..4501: -0.9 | 2.25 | 2.46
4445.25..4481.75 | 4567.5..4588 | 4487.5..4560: -2.0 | 2.32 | 2.66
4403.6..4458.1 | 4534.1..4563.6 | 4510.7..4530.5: -0.1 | 2.19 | 2.62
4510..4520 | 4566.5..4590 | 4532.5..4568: 0.6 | 2.67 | 2.66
